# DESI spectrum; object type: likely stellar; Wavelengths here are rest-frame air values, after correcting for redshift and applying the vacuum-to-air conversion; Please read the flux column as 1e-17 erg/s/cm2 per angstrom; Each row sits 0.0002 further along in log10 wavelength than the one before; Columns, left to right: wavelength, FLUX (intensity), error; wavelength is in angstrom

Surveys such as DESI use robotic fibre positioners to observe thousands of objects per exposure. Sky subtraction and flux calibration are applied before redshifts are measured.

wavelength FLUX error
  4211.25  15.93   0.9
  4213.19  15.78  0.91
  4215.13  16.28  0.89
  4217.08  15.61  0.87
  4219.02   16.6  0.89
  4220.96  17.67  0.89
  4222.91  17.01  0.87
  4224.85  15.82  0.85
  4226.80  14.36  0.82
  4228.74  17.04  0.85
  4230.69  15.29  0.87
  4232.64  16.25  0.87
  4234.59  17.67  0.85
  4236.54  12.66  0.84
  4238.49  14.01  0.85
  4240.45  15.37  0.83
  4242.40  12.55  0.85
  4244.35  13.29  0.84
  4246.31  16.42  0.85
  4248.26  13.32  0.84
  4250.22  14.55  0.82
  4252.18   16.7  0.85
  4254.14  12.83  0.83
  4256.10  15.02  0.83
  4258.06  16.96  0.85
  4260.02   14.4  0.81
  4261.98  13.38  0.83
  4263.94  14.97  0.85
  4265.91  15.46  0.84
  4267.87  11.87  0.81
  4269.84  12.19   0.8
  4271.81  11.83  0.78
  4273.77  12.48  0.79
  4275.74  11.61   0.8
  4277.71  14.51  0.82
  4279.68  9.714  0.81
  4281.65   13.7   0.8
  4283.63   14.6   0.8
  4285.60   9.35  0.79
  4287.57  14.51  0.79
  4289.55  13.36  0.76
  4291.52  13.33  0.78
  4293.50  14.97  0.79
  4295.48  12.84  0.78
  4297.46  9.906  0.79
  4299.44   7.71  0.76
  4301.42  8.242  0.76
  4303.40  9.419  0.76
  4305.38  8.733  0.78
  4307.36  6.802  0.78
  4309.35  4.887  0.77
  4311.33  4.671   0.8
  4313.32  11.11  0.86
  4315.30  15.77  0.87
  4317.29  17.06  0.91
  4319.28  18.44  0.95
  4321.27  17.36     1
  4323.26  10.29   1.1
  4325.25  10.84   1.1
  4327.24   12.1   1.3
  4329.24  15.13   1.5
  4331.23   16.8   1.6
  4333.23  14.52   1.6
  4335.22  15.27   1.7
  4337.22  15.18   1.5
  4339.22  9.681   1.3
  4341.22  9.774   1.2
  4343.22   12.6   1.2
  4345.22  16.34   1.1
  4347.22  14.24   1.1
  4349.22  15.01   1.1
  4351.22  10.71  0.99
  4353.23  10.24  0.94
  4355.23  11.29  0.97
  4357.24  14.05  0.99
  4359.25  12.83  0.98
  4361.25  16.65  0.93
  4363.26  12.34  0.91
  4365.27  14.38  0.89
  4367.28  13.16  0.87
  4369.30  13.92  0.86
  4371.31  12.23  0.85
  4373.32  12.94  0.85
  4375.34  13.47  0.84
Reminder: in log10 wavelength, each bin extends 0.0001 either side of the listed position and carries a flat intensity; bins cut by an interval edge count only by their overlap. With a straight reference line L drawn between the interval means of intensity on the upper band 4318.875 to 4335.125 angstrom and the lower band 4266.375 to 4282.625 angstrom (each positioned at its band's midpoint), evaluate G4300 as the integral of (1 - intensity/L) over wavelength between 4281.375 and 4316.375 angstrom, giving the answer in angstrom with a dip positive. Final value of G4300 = 6.6 angstrom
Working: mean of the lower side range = 12.3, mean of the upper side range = 14.3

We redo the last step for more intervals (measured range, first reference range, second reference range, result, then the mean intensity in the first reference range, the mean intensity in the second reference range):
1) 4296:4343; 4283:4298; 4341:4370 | 4.7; 12.9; 13.3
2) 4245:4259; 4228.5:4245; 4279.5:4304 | -1.1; 14.8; 11.8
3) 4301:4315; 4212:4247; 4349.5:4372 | 5.9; 15.5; 13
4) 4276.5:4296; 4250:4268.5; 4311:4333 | 1.7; 14.7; 13.9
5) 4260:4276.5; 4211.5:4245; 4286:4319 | 0.0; 15.5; 11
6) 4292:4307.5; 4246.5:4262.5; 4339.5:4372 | 4.3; 14.8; 13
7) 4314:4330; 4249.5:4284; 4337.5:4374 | -1.6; 13.7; 13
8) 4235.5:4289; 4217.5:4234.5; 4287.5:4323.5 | 1.8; 16.3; 11.5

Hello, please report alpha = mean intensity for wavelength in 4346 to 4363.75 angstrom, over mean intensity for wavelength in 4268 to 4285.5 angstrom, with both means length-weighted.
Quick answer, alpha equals 1.06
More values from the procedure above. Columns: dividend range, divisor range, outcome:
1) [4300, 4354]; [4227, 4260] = 0.82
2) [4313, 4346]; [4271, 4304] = 1.18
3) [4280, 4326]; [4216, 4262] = 0.76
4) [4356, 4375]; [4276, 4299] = 1.07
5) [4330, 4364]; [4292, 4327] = 1.20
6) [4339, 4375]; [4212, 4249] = 0.84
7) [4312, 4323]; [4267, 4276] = 1.27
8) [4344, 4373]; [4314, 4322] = 0.79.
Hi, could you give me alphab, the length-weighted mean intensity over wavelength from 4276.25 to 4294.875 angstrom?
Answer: 13.1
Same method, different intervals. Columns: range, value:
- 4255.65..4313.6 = 11.7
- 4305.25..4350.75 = 12.8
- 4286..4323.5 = 11.5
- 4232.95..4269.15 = 14.5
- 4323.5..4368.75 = 13.3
